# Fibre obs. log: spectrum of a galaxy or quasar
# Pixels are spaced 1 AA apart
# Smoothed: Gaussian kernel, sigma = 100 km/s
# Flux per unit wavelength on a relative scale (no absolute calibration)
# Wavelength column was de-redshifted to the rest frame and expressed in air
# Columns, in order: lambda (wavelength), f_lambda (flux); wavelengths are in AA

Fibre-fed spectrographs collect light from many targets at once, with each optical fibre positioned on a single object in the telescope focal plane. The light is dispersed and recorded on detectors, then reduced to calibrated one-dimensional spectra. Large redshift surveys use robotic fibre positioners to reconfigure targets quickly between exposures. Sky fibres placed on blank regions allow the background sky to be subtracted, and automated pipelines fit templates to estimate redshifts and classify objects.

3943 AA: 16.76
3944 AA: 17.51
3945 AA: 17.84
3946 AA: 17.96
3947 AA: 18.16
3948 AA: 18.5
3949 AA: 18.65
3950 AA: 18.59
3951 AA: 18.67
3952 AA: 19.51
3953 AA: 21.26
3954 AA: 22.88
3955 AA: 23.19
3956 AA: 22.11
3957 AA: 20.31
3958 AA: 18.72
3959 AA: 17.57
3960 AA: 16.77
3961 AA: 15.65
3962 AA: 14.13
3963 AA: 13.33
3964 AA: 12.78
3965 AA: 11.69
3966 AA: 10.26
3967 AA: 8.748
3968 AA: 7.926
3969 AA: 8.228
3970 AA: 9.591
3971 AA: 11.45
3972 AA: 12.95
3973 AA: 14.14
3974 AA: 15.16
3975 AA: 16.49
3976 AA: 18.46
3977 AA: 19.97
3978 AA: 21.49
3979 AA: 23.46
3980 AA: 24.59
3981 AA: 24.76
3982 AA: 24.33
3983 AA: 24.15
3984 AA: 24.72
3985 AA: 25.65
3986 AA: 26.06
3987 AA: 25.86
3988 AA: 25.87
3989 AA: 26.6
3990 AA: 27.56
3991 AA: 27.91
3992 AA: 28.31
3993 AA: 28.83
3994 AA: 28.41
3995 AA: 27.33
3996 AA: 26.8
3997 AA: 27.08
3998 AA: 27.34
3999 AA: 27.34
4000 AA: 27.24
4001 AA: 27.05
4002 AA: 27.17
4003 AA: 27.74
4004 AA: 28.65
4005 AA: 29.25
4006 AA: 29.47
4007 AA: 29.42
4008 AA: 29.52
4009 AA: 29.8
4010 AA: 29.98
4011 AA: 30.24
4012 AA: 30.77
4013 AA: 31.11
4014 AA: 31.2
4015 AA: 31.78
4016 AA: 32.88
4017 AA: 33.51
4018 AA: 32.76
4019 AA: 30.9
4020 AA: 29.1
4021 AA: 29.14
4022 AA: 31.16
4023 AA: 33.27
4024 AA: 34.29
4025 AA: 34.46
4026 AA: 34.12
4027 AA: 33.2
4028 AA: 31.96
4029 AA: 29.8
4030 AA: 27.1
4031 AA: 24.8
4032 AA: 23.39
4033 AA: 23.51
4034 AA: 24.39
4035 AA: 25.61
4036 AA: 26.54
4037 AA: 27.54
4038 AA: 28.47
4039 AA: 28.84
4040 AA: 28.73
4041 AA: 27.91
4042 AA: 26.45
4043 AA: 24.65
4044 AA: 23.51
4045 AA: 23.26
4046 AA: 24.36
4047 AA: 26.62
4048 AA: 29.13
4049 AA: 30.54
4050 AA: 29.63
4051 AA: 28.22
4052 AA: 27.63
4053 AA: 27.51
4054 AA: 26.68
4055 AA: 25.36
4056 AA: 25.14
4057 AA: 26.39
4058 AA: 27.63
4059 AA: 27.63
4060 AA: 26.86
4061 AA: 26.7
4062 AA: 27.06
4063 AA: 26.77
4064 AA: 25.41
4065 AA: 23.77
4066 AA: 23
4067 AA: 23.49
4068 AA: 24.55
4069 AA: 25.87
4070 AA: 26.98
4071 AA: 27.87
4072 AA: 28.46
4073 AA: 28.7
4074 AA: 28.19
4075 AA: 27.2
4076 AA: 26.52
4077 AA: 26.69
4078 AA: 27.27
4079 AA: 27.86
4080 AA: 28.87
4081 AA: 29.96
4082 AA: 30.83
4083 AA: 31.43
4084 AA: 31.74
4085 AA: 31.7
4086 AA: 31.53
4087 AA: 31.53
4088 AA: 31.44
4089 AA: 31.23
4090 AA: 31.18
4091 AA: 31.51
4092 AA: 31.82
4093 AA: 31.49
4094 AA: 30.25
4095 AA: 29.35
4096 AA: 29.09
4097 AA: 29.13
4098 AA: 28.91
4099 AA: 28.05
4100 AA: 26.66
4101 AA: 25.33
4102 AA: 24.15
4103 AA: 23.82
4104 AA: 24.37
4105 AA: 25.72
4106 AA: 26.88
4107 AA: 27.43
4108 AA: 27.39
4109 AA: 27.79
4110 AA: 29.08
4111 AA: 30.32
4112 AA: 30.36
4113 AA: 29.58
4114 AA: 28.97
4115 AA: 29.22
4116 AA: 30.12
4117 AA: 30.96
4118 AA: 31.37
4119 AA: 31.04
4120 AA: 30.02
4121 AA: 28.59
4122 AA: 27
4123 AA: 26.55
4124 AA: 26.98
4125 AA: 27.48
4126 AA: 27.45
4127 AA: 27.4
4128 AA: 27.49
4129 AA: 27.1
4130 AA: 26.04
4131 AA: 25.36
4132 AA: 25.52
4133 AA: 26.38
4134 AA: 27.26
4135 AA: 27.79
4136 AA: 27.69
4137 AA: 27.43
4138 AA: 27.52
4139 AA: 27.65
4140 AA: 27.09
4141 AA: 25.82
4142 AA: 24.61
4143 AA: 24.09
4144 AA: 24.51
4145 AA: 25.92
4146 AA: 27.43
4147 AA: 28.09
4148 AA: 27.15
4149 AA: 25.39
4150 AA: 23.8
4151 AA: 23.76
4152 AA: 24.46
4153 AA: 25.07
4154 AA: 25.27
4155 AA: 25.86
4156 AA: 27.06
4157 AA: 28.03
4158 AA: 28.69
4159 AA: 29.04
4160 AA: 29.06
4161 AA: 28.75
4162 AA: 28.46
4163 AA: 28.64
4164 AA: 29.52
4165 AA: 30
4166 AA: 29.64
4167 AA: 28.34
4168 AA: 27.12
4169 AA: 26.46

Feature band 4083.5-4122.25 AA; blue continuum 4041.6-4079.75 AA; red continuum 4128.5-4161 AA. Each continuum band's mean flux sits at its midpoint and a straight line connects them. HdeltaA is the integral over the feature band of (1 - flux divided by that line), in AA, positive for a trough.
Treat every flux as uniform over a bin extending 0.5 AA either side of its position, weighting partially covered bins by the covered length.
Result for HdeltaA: -3.8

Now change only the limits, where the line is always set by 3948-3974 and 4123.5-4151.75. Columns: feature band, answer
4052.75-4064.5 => -2.72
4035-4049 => -4.19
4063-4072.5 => -1.46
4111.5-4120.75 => -1.86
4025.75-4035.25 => -3.75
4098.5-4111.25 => -1.15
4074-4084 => -2.55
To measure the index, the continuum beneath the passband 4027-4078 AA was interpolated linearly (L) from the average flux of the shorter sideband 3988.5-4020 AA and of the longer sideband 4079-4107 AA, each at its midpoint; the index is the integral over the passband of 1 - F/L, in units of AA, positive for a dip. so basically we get 4.2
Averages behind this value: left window 29.2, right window 29.1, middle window 26.7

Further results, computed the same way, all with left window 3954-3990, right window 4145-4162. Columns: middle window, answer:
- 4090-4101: -2.50 AA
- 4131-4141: -0.42 AA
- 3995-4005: -3.96 AA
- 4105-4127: -3.26 AA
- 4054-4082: -4.85 AA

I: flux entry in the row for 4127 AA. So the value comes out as 27.4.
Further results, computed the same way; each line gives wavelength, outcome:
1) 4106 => 26.88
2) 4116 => 30.12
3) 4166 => 29.64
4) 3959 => 17.57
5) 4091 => 31.51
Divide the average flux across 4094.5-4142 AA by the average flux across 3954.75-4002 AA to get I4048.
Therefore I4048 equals 1.3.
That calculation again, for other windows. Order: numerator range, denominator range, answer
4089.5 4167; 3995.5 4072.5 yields 0.99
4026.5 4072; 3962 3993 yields 1.39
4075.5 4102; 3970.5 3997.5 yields 1.27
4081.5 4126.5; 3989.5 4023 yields 0.99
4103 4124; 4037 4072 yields 1.07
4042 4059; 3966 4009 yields 1.15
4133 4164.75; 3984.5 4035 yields 0.93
